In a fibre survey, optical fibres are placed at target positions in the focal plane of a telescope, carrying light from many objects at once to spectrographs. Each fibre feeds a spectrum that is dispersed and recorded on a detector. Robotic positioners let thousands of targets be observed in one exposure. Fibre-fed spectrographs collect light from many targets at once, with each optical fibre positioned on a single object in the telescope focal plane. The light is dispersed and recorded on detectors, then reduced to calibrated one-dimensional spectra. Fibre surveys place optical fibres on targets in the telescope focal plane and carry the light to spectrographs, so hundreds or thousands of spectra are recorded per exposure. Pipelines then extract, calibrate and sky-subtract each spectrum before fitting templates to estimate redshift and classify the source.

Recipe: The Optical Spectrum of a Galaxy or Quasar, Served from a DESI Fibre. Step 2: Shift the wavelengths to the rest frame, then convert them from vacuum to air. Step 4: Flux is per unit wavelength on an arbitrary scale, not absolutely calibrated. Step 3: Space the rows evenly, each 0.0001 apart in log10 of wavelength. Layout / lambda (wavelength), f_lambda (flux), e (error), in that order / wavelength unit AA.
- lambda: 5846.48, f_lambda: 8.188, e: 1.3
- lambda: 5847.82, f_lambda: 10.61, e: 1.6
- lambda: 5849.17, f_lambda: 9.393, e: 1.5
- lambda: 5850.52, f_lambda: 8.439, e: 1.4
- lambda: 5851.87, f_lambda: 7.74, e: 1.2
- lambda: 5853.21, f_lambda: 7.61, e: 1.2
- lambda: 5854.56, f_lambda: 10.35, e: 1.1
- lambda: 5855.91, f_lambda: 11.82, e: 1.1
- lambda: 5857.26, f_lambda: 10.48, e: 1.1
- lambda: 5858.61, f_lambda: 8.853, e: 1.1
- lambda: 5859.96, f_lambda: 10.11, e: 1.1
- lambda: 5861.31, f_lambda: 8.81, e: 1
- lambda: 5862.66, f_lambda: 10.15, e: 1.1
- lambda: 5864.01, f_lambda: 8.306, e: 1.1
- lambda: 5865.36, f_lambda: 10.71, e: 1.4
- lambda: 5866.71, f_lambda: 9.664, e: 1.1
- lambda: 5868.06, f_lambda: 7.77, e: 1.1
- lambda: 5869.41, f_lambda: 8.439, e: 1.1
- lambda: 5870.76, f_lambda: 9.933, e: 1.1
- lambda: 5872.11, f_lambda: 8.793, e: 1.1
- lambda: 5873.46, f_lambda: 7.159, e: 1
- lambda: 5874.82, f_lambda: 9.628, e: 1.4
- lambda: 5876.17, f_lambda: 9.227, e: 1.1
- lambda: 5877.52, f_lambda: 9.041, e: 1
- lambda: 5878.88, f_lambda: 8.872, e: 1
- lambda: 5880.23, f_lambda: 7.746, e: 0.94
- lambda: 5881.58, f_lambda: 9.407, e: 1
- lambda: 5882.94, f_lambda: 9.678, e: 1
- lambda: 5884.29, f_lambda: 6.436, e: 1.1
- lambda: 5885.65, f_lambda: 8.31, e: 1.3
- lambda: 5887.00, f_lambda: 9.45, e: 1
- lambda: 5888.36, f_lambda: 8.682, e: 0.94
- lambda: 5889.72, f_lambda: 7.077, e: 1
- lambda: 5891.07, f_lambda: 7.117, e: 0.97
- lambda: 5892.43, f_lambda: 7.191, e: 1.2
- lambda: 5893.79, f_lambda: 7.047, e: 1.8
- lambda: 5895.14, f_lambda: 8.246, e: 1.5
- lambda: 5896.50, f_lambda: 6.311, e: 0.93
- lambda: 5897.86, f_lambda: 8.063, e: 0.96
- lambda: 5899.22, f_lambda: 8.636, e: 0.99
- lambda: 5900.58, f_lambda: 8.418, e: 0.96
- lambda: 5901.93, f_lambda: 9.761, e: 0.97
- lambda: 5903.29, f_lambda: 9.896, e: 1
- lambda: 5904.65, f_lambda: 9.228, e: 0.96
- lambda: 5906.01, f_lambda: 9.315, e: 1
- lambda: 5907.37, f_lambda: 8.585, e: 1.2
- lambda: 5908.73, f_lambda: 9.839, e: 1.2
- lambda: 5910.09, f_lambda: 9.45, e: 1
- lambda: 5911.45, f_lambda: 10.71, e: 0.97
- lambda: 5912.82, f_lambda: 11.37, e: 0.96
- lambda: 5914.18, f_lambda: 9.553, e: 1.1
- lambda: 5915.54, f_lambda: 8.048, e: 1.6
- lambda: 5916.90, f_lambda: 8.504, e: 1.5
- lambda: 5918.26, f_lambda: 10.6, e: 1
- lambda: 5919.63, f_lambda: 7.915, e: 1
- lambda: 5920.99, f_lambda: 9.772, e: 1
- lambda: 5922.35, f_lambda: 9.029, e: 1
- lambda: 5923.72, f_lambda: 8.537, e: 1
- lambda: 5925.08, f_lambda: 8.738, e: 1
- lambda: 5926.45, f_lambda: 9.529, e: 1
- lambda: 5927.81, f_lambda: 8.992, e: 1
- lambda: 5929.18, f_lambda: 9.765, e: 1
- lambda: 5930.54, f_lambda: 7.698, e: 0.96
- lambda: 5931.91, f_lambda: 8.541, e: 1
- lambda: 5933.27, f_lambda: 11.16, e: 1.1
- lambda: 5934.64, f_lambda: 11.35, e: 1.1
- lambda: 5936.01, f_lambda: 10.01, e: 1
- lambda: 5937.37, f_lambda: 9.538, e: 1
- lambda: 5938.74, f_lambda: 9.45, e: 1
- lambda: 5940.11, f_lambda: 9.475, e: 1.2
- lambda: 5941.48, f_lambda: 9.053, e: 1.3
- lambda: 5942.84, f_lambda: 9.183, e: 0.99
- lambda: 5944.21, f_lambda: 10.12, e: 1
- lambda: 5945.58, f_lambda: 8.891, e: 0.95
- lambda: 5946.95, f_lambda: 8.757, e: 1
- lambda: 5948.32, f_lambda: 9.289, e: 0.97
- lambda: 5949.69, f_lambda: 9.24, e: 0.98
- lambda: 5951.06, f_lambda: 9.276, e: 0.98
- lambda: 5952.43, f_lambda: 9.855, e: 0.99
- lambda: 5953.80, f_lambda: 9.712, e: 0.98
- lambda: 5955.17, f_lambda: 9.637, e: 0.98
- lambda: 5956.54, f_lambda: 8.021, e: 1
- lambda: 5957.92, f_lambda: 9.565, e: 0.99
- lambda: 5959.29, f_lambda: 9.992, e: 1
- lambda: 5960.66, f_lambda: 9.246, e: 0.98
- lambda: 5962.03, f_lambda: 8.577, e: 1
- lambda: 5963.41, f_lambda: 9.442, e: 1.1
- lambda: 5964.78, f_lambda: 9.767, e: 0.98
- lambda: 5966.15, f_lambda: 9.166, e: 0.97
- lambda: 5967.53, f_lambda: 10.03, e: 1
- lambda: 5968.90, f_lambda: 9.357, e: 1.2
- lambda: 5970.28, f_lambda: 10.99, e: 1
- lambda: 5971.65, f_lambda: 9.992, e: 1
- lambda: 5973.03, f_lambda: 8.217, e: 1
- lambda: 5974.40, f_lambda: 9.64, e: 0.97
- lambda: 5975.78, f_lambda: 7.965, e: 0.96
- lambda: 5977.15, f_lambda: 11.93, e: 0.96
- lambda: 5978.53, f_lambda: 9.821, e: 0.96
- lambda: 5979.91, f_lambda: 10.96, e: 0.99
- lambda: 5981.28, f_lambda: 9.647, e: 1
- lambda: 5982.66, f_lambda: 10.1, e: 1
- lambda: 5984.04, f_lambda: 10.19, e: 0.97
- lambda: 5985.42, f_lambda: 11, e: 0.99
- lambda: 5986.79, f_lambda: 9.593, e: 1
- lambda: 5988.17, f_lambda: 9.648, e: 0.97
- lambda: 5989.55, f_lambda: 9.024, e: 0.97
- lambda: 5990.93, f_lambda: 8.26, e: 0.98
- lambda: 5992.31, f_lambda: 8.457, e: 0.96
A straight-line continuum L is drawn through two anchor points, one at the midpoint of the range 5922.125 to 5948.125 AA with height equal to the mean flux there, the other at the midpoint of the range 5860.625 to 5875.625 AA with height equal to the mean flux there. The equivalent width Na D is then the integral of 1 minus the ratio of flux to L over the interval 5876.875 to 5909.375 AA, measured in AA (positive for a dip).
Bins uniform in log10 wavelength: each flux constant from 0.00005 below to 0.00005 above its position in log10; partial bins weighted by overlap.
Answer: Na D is 2.6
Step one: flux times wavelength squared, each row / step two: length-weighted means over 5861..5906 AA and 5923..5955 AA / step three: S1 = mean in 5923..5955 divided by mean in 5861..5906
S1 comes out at 1.1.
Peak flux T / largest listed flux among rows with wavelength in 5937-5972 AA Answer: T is 10.99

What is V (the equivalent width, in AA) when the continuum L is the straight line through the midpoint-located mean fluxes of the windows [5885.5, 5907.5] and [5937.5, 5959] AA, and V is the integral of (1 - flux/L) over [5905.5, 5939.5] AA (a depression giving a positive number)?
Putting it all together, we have -2.4 AA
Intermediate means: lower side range 8.31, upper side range 9.32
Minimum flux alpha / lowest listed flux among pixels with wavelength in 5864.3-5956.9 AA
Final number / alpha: 6.311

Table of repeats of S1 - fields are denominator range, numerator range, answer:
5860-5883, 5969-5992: 1.12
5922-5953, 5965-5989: 1.07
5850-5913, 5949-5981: 1.11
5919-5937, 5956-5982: 1.04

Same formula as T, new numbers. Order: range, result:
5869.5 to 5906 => 9.933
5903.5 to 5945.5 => 11.37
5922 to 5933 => 9.765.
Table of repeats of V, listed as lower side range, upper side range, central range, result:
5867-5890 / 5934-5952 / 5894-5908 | 0.5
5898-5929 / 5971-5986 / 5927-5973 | 0.8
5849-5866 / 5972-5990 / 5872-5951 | 5.4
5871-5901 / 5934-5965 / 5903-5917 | -1.4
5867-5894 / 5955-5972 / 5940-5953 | 0.0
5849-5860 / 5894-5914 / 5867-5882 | 0.8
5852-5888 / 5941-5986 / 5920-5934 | 0.4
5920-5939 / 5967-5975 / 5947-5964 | 0.5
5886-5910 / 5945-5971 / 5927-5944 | -0.9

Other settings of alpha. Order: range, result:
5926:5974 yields 7.698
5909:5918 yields 8.048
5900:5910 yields 8.418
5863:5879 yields 7.159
